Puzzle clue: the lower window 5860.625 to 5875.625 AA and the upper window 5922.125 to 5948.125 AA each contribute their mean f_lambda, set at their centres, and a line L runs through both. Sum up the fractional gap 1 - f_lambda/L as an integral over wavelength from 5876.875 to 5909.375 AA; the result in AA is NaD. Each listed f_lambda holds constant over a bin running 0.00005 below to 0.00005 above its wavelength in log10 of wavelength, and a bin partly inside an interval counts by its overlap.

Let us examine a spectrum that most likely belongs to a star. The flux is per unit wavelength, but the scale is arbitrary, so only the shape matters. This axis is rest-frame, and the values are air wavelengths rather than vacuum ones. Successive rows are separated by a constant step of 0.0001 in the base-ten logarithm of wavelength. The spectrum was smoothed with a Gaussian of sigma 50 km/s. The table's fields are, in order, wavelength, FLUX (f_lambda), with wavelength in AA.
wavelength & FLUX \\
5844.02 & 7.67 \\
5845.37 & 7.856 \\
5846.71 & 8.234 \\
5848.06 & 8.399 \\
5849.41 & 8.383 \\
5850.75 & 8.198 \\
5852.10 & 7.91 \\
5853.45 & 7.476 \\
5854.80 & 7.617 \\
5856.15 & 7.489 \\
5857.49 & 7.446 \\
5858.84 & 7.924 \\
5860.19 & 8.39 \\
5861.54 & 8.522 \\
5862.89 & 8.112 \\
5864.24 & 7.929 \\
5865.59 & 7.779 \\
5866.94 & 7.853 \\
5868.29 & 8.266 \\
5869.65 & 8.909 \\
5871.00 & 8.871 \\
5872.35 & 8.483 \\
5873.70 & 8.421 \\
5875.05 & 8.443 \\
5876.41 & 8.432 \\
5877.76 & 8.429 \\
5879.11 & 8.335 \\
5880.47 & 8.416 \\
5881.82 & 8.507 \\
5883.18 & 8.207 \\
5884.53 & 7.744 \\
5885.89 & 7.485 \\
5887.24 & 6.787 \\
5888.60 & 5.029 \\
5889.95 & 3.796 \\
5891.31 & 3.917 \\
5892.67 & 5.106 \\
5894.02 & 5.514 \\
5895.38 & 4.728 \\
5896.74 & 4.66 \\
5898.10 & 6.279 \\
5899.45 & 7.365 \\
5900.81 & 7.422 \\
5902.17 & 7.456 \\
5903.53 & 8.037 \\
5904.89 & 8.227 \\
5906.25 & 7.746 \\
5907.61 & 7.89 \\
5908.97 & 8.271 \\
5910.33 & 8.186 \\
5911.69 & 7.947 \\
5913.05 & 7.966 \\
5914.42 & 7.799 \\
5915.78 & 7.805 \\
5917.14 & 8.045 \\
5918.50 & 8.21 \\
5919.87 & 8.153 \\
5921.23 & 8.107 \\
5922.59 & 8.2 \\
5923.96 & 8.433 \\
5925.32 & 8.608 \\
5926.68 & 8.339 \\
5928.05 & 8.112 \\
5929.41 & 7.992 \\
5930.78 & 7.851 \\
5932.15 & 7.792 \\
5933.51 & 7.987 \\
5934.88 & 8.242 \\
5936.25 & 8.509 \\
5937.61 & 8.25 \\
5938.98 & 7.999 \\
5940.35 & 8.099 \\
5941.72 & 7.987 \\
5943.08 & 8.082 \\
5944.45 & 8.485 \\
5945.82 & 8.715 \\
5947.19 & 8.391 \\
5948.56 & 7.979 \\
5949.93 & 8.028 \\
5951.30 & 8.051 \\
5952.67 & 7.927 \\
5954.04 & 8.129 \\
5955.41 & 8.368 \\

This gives 5.5 AA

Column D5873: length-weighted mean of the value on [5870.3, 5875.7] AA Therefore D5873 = 8.57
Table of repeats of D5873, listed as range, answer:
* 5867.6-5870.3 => 8.56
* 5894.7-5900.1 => 5.75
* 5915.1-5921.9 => 8.07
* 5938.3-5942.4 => 8.03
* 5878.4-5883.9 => 8.36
